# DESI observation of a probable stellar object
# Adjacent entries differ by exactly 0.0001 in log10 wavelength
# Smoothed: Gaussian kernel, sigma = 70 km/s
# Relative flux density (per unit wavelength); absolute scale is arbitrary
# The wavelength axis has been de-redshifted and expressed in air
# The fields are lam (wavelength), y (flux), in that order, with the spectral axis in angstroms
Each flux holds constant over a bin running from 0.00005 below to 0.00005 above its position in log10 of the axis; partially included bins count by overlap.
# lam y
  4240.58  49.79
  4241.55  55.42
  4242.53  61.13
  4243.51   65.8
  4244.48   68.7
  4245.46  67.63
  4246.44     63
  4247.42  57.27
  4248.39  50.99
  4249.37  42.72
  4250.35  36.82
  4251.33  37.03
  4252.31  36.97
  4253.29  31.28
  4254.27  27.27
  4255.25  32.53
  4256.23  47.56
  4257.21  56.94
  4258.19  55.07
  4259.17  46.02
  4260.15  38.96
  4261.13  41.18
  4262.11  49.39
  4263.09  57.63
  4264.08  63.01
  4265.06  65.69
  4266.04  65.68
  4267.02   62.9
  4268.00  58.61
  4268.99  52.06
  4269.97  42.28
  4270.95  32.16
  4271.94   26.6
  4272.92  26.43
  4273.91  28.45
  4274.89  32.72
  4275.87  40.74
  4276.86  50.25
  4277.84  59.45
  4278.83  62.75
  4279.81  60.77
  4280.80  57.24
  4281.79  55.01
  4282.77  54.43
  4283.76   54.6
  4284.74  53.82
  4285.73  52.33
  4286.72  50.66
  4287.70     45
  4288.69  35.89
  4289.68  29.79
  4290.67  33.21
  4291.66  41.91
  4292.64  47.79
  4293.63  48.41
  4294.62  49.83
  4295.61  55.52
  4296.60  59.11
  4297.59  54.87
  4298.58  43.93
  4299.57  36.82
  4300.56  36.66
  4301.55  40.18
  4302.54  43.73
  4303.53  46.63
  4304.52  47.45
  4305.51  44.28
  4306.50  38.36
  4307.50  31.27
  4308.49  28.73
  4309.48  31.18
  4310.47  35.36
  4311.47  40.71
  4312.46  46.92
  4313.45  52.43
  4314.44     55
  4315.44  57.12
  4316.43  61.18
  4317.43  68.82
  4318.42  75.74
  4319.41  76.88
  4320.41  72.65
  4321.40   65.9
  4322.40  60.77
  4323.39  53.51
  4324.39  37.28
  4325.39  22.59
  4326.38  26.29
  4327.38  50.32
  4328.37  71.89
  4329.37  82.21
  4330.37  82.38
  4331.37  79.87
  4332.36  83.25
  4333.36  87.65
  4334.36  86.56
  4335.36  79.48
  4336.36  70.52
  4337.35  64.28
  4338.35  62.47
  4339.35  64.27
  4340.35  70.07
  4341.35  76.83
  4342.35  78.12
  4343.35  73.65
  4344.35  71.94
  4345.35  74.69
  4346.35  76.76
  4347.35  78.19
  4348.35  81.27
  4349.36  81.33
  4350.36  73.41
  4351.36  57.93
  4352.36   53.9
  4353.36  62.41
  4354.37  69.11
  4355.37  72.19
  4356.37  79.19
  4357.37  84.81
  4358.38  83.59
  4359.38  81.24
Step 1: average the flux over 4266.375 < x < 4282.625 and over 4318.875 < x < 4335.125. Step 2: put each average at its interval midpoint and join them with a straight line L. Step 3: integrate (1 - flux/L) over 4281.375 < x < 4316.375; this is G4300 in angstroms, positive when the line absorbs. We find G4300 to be 6.3 angstroms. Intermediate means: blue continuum 47.1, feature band 45.3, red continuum 65.3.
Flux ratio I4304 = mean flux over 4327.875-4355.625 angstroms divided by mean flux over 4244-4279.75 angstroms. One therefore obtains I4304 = 1.54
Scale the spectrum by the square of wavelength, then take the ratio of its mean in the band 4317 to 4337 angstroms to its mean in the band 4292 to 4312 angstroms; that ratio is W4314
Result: 1.57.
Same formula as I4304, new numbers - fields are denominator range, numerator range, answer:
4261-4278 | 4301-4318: 0.96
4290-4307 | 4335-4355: 1.58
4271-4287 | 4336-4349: 1.53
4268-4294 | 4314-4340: 1.44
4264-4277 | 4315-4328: 1.23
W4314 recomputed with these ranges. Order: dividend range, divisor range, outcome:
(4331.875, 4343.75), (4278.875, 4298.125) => 1.54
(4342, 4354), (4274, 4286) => 1.42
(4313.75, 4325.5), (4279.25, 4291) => 1.25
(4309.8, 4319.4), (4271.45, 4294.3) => 1.24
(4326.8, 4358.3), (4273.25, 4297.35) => 1.57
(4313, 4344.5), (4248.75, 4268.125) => 1.44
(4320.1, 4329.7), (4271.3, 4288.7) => 1.16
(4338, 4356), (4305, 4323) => 1.38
